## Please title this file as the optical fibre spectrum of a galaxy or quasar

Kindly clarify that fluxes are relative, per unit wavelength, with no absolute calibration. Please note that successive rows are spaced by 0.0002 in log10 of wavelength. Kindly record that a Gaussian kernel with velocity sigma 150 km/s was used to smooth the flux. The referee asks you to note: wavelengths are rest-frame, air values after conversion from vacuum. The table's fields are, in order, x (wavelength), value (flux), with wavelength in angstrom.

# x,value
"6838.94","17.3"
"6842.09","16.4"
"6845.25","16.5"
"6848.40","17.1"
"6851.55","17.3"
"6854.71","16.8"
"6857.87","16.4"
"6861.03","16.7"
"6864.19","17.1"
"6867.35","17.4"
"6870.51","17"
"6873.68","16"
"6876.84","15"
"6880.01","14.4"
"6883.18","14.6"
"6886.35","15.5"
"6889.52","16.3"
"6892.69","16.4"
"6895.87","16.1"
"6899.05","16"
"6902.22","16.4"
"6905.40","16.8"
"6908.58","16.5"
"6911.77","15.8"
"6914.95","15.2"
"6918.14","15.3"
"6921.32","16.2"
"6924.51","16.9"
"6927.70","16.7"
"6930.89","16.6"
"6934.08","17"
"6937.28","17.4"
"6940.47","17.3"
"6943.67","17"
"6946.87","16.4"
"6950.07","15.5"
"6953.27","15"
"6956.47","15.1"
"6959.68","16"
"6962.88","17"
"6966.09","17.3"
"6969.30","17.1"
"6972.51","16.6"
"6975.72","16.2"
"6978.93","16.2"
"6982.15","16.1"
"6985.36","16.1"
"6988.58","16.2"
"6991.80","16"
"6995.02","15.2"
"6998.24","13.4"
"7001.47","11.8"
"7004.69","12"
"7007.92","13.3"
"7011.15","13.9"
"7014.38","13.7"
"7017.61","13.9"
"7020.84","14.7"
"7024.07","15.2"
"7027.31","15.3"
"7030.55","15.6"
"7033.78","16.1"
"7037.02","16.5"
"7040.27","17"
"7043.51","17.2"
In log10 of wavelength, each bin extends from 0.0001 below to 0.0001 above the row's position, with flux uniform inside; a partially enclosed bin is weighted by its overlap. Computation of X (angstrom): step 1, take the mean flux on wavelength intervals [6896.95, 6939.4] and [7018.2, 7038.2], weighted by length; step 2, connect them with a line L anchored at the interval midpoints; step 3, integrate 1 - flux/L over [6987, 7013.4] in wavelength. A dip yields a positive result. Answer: 2.9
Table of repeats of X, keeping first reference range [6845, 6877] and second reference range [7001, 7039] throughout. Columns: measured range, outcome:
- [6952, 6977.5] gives -1.8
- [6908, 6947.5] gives -1.8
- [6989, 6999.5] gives -0.2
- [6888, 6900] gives 0.0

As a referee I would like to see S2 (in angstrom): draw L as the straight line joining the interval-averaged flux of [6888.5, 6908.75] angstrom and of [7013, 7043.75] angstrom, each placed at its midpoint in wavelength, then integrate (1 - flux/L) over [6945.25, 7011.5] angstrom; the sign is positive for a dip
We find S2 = 1.8 angstrom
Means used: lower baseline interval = 16.4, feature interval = 15.4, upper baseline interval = 15.5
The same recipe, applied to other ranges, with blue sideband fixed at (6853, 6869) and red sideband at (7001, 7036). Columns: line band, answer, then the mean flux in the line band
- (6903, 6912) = -0.19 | 16.4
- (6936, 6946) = -1.04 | 17.2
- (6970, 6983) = -1.20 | 16.3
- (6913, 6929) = -0.17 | 16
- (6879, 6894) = 0.90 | 15.5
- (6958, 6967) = -0.90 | 16.7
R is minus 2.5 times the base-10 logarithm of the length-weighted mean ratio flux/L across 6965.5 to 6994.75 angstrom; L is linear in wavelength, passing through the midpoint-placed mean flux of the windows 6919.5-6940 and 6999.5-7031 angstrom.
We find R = -0.09 mag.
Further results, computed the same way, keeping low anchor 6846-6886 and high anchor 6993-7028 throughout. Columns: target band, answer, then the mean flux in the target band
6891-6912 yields -0.04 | 16.3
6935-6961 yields -0.09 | 16.2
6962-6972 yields -0.17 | 17.1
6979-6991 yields -0.13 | 16.1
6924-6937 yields -0.11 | 16.8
